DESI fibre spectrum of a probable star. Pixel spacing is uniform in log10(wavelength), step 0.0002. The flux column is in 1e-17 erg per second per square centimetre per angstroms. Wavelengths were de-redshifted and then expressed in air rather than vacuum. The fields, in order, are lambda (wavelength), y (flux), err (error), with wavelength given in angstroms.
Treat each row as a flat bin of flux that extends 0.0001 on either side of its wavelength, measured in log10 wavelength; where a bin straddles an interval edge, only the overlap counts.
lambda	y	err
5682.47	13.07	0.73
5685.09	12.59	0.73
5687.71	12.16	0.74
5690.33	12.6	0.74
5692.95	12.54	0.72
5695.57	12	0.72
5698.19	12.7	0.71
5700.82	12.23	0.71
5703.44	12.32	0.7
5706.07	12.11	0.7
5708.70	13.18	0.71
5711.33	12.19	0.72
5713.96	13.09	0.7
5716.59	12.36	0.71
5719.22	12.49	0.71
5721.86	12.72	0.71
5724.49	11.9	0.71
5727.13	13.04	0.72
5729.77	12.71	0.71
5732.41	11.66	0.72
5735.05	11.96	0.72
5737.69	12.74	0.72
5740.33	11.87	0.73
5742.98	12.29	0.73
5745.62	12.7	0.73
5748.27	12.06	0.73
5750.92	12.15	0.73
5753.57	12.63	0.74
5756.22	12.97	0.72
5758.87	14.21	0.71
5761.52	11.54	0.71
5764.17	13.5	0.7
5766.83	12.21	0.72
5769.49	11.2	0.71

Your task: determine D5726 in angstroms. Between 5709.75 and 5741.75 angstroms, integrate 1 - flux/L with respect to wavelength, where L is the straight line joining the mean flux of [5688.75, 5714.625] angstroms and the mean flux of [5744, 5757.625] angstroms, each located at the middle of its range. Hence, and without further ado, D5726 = 0.2 angstroms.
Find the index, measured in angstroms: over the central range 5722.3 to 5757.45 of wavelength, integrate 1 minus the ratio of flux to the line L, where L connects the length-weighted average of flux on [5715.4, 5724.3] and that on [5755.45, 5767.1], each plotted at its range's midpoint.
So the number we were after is 0.9 angstroms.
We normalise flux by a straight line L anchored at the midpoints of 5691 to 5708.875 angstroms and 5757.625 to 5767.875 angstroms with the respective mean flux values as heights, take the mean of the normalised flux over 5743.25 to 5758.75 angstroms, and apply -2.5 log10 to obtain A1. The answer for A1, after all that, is 0.01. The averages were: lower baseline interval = 12.4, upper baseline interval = 12.9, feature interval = 12.6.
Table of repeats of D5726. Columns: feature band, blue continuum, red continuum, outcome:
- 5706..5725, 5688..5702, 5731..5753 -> -0.4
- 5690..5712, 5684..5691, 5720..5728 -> 0.1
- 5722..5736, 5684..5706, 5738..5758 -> 0.1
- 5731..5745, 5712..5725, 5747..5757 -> 0.4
